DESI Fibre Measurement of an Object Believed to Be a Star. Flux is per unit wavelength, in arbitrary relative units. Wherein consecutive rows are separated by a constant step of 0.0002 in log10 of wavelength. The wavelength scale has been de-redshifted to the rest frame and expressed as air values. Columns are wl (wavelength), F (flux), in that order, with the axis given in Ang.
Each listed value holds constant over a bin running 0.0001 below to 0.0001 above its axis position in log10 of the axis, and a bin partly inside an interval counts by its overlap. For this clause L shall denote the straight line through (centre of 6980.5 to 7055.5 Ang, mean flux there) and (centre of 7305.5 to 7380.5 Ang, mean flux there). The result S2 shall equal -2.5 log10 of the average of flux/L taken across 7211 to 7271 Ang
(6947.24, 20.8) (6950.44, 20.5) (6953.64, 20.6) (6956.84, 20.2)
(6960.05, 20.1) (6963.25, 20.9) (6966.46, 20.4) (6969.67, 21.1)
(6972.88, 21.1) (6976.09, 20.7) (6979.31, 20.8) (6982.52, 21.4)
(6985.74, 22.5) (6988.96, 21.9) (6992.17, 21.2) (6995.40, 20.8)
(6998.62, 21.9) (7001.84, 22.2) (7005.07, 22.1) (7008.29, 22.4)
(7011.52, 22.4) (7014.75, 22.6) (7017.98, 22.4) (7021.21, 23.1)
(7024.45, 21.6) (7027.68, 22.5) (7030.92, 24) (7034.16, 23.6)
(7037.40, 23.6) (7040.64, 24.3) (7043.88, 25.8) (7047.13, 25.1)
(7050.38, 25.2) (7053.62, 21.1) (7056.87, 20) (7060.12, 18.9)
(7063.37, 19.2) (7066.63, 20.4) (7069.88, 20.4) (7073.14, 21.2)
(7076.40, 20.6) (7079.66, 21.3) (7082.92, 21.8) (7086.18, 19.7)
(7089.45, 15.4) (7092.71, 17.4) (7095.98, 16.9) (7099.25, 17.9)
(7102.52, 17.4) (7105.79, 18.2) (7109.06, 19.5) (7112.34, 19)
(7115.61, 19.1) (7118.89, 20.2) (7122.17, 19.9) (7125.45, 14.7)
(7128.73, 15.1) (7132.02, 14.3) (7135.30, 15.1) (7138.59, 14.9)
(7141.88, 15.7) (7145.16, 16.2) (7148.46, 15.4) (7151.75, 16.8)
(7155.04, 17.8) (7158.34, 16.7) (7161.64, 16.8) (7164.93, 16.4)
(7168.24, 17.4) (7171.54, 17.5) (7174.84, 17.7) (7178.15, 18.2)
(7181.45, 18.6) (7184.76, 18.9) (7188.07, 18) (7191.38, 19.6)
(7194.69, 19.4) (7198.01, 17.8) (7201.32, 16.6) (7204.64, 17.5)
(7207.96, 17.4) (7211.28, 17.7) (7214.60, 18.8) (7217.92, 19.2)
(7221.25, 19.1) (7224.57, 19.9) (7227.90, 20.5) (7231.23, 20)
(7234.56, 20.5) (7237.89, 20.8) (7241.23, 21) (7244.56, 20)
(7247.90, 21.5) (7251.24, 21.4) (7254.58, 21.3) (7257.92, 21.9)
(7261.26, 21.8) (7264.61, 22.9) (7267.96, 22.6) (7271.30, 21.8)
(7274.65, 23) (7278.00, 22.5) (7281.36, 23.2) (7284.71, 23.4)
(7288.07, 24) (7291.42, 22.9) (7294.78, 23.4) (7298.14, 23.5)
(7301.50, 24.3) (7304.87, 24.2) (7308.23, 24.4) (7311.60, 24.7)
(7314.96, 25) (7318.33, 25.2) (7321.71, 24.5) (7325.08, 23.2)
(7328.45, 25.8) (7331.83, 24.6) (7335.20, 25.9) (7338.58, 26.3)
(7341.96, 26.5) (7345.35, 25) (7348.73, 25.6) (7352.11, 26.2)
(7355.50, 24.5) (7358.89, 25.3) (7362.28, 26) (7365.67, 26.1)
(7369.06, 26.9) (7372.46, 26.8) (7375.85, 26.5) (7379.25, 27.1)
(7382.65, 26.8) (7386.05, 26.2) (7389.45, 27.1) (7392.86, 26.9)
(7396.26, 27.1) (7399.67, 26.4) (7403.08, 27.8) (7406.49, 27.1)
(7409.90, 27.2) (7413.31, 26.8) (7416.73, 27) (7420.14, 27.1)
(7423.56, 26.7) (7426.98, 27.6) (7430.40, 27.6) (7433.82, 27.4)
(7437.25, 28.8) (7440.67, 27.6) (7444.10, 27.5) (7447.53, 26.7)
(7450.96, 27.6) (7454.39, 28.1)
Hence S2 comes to 0.19 mag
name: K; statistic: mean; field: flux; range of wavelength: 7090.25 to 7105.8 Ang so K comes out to 17.4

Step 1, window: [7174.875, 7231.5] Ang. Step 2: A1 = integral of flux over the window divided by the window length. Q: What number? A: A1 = 18.6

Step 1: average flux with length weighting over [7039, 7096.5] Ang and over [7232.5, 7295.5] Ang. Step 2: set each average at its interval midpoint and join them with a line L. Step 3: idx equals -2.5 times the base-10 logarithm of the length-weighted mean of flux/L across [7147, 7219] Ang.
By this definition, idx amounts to 0.213 mag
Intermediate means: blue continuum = 20.9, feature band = 17.7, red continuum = 22.1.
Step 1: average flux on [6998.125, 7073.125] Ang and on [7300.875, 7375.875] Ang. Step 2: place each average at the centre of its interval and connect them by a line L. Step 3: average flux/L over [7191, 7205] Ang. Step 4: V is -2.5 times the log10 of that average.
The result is 0.30 mag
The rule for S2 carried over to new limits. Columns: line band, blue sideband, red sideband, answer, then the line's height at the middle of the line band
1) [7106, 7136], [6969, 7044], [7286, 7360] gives 0.30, 23.2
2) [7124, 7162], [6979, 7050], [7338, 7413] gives 0.46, 24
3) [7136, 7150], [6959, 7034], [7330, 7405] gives 0.45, 23.6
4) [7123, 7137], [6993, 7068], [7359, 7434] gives 0.49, 23.6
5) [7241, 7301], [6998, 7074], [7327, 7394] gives 0.12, 25.1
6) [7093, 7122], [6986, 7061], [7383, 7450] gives 0.26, 23.6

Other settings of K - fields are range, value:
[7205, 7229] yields 18.8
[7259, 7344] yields 24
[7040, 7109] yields 20.3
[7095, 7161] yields 17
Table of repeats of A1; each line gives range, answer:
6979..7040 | 22.3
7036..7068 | 22.4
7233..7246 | 20.6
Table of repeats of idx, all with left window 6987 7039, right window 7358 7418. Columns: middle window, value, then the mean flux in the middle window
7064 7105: 0.208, 19.2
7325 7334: 0.051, 24.9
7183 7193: 0.283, 18.8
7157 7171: 0.389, 16.9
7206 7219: 0.331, 18.2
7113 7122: 0.201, 19.6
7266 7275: 0.135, 22.4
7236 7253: 0.196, 20.9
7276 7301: 0.101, 23.3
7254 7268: 0.146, 22.1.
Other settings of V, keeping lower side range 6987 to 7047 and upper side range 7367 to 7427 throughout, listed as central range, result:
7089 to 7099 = 0.36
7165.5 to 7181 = 0.35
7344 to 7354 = 0.03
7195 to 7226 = 0.34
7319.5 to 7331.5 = 0.07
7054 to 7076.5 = 0.16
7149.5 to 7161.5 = 0.39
